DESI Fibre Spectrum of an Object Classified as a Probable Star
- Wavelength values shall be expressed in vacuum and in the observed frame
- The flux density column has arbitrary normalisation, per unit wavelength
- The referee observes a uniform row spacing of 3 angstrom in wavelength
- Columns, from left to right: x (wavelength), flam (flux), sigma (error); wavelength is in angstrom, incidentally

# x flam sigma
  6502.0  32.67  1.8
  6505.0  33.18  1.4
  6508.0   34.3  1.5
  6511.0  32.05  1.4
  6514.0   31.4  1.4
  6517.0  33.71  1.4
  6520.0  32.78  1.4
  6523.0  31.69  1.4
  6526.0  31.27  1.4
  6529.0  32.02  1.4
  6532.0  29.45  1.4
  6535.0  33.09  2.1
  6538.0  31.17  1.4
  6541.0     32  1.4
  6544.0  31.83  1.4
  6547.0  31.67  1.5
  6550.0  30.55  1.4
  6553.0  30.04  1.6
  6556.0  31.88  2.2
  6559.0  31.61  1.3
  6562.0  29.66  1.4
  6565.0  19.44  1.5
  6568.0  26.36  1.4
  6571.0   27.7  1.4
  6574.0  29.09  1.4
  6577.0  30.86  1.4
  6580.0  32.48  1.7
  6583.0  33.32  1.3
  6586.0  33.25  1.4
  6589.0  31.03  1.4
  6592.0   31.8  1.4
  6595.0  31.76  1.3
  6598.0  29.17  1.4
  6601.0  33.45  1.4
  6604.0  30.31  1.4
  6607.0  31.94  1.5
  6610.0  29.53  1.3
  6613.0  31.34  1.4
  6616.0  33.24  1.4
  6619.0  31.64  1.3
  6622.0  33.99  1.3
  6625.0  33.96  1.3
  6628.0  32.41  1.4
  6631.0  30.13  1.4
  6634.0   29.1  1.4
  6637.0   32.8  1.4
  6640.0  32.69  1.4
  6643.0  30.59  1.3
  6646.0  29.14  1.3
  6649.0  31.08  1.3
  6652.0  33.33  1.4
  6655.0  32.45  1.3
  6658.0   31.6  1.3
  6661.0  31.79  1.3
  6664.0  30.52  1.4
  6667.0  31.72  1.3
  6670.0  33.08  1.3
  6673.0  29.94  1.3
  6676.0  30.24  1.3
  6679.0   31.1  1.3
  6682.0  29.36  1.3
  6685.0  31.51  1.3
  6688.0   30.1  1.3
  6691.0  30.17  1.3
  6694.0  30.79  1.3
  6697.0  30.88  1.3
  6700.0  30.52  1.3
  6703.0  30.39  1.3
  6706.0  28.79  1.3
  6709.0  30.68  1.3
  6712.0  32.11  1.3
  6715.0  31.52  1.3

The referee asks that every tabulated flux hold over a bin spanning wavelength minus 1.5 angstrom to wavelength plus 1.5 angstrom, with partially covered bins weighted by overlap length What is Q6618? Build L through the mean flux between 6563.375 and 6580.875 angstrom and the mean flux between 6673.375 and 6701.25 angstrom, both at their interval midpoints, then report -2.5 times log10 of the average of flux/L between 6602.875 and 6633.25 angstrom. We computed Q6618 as -0.11 mag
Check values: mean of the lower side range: 27.5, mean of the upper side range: 30.5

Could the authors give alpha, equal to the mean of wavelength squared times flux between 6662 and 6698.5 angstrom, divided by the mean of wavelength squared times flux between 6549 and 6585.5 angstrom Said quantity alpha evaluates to 1.08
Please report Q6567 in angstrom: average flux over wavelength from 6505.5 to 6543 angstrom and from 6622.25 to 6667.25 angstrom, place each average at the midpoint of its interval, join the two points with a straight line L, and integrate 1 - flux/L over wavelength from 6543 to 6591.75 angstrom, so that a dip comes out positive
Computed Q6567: 2.8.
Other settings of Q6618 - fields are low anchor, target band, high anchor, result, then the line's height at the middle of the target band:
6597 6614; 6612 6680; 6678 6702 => -0.03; 30.8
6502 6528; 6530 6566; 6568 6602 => 0.05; 31.8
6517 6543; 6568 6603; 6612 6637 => 0.03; 31.9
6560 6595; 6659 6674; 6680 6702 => -0.04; 30.3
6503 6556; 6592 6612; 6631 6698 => 0.01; 31.5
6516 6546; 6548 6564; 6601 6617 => 0.05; 31.7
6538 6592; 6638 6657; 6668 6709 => -0.04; 30.4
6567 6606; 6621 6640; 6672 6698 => -0.05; 30.7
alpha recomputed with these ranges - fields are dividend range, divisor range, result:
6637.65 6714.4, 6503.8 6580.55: 1.05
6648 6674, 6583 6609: 1.02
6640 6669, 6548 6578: 1.13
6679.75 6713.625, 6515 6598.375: 1.03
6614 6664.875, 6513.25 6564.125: 1.05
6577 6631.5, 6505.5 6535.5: 1.02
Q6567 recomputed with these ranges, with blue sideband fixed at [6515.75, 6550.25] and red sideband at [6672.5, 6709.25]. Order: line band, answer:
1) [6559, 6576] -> 2.4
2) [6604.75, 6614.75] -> 0.0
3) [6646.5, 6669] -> -0.8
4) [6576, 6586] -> -0.3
